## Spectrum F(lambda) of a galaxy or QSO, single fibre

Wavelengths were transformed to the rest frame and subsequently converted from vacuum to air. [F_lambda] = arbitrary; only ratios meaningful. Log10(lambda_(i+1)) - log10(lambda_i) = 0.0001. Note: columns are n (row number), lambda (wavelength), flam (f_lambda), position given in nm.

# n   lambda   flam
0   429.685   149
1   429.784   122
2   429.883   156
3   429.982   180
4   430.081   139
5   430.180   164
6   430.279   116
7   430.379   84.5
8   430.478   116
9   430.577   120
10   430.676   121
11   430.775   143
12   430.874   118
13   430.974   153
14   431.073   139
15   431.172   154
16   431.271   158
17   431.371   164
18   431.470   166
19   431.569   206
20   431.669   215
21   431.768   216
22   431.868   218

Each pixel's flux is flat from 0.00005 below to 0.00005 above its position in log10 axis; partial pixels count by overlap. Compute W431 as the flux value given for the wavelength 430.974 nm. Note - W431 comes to 153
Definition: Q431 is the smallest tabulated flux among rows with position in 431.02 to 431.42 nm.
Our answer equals 139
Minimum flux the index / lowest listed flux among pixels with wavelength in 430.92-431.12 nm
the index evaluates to 139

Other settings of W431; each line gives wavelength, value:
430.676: 121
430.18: 164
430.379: 84.5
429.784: 122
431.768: 216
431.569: 206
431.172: 154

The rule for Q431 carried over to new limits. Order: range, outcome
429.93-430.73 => 84.5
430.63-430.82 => 121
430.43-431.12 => 116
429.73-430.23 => 122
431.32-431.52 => 164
